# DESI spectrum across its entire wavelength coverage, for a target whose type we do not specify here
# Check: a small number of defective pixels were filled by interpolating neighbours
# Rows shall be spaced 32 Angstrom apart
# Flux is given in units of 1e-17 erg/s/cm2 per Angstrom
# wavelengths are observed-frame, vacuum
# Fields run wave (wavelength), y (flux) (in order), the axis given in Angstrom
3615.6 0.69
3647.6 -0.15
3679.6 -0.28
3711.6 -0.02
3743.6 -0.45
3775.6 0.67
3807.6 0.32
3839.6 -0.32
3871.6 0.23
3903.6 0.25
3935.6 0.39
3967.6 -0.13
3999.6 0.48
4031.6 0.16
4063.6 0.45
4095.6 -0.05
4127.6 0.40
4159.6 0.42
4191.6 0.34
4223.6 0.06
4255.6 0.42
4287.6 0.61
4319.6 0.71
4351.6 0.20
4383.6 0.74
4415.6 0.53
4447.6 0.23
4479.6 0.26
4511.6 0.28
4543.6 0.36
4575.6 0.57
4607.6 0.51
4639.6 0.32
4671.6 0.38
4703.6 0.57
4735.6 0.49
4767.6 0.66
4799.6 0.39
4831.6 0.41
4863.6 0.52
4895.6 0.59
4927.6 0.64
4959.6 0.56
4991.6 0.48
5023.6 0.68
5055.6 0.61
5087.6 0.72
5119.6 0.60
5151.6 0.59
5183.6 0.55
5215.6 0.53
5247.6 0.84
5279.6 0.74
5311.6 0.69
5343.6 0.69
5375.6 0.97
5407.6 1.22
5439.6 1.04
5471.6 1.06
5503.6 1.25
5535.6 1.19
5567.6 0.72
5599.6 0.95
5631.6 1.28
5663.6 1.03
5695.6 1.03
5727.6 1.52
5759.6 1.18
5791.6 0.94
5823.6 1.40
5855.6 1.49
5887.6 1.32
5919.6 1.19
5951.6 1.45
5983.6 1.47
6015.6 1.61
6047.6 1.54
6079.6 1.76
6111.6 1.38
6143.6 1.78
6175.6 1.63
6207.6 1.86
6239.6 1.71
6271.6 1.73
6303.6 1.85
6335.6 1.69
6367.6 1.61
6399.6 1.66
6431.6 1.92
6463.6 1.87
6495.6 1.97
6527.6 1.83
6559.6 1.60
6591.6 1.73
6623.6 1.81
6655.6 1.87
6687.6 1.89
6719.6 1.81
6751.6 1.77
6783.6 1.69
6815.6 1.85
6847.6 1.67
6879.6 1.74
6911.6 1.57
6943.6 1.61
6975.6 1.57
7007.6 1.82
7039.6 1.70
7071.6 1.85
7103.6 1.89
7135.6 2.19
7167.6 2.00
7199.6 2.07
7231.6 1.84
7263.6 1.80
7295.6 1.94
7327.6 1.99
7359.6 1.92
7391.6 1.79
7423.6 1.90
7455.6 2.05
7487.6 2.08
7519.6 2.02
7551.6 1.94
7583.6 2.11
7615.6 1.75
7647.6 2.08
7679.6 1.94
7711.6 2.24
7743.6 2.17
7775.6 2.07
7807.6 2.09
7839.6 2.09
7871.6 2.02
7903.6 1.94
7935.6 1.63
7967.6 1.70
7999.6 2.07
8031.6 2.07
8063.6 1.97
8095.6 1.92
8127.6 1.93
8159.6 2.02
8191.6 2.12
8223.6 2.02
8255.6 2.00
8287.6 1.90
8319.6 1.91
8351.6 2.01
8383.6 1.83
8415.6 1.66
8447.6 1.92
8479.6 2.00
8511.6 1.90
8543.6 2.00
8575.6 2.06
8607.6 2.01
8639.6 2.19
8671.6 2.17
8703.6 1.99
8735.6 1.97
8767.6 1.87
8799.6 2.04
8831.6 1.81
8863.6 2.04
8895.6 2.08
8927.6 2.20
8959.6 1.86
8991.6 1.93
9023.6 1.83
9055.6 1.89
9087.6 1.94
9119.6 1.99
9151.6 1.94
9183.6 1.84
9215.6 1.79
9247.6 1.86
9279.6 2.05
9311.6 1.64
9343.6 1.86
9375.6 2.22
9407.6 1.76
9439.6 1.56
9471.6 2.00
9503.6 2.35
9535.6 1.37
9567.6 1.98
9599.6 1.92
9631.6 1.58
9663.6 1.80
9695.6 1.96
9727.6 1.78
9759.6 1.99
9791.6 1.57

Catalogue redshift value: 0.346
